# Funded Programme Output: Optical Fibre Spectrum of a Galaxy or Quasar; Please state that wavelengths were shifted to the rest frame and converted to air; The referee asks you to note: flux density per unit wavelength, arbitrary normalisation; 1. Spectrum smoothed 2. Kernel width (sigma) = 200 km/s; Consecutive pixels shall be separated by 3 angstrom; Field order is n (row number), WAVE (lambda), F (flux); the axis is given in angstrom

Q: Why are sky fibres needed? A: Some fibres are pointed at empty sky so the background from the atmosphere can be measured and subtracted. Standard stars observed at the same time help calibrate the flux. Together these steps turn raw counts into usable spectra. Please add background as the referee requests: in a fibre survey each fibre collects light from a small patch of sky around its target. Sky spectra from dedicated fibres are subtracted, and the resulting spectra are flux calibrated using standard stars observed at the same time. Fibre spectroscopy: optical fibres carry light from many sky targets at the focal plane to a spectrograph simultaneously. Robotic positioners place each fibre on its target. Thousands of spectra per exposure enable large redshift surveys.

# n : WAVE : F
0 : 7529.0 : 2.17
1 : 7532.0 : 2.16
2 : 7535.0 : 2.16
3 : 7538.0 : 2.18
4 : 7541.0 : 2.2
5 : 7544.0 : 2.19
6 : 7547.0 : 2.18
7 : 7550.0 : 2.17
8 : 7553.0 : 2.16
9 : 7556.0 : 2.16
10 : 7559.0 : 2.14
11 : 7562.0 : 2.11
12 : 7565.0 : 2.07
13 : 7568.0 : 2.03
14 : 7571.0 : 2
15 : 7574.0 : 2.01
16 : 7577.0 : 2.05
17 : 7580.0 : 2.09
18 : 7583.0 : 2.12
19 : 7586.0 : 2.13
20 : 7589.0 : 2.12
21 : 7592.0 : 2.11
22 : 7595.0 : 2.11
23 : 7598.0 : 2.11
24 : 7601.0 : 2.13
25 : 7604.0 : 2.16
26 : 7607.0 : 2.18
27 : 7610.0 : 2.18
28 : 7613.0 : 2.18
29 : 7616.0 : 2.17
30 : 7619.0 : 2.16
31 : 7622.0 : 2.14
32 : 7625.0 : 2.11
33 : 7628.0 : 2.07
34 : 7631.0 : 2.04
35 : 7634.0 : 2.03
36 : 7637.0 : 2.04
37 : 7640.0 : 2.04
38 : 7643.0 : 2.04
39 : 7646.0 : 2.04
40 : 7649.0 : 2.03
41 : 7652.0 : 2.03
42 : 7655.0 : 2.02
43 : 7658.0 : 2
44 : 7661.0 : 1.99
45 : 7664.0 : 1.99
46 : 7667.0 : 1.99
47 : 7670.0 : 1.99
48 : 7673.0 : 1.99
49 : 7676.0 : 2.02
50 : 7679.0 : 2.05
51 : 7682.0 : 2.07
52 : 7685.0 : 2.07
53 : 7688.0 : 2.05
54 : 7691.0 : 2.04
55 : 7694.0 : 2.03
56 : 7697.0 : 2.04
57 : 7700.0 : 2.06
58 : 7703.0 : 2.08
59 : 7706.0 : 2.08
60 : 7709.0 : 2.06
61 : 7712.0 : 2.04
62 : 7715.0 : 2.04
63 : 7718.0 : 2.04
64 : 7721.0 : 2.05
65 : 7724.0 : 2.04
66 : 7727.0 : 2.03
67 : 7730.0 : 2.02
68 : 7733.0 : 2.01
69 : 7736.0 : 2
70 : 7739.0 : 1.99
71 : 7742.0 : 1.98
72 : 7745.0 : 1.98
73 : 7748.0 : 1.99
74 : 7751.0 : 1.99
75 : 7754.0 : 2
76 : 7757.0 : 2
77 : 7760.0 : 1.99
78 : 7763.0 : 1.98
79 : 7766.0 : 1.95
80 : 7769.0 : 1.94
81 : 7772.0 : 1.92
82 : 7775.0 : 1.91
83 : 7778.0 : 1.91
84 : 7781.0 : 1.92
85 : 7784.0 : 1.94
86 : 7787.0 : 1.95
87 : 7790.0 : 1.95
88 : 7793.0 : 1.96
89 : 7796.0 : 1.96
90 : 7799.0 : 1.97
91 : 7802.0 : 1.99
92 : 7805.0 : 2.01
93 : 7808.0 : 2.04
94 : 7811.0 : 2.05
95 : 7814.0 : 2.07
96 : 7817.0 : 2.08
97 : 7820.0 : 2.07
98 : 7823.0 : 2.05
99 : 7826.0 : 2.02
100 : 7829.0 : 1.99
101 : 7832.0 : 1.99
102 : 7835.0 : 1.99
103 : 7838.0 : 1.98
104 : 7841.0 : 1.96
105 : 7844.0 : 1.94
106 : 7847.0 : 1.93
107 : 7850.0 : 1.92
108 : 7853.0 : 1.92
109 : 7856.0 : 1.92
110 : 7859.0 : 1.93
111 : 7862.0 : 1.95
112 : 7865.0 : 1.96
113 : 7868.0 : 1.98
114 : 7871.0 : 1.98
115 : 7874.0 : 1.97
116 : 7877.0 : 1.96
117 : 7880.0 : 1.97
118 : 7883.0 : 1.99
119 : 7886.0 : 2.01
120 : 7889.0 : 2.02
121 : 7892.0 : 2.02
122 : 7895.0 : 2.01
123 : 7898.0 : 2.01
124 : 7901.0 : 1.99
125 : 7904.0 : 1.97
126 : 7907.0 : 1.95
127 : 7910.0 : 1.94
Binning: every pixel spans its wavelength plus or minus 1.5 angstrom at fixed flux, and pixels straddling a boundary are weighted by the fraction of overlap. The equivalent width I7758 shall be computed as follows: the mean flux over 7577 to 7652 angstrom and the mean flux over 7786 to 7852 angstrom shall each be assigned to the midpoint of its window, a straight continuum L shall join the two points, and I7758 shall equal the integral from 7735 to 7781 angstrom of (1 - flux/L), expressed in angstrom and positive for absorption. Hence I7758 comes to 1.4 angstrom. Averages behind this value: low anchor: 2.1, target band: 1.97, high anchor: 1.99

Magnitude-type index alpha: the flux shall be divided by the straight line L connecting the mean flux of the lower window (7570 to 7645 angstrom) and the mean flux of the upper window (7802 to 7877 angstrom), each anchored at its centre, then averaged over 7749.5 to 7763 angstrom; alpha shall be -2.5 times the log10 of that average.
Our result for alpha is 0.02 mag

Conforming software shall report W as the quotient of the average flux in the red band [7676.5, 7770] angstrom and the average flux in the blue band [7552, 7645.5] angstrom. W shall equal 0.96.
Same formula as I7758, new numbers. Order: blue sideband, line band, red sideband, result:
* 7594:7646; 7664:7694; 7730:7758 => 0.4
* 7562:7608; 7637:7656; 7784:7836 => 0.3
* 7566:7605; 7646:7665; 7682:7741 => 0.5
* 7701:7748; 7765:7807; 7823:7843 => 1.2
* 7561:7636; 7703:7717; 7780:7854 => -0.1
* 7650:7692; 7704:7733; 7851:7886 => -0.5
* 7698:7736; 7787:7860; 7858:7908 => 0.6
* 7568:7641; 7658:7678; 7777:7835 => 0.7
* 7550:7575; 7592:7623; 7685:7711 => -1.1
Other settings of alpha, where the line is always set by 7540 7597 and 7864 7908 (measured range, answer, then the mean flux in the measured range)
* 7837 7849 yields 0.03 mag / 1.95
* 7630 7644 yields 0.02 mag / 2.04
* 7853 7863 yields 0.04 mag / 1.93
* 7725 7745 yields 0.02 mag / 2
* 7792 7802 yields 0.03 mag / 1.97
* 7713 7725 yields 0.01 mag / 2.04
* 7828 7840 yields 0.01 mag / 1.99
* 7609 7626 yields -0.03 mag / 2.16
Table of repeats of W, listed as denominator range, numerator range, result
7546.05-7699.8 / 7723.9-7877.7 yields 0.95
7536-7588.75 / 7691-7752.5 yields 0.96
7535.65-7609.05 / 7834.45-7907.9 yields 0.93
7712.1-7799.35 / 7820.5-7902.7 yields 1.00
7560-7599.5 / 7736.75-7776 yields 0.95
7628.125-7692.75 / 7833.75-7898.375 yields 0.97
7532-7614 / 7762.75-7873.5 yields 0.93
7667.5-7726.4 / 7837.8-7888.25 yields 0.96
